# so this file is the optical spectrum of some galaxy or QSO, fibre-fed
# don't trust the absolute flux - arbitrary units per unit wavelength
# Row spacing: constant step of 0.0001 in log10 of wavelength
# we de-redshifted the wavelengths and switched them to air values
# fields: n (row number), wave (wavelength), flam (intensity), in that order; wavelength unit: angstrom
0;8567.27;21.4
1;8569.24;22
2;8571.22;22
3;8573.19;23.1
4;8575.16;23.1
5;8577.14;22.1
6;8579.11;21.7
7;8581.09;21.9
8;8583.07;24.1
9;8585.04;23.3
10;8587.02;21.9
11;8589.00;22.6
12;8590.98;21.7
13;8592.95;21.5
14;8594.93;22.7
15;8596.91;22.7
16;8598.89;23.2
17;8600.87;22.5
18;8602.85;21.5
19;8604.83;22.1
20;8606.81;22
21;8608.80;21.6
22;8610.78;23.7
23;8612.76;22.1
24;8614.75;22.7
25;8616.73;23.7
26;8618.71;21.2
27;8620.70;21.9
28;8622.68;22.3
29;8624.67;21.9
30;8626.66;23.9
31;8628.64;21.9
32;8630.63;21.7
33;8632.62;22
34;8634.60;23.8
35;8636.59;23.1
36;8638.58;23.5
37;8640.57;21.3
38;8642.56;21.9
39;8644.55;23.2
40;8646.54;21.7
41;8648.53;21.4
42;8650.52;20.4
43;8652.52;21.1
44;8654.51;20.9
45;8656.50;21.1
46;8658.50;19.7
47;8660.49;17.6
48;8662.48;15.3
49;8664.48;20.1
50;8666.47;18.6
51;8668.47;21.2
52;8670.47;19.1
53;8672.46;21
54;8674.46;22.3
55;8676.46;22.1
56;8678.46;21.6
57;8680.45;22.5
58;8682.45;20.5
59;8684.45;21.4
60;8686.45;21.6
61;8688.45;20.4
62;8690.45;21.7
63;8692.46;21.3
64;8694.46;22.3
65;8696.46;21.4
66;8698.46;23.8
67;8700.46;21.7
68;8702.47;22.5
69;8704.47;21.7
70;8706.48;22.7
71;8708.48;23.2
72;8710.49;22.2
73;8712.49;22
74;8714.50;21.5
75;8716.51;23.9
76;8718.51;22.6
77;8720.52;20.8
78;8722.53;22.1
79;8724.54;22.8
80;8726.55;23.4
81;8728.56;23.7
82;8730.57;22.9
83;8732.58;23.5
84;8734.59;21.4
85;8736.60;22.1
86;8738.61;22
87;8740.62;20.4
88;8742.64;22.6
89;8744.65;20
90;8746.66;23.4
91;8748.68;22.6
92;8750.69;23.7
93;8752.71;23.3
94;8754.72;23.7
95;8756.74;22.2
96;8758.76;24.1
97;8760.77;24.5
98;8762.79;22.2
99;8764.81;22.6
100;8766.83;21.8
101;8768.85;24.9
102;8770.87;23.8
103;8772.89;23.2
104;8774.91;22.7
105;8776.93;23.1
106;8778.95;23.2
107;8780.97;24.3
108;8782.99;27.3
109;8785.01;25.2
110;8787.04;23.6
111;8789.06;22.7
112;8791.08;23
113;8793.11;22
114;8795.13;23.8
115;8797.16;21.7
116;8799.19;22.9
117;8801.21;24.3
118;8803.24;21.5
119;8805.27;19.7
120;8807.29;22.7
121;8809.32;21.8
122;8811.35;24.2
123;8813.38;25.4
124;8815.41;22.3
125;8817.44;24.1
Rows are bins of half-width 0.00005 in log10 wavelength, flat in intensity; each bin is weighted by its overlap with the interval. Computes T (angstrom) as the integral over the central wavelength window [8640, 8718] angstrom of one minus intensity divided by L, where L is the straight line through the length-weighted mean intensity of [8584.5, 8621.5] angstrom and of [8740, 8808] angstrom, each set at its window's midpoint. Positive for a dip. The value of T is 4.7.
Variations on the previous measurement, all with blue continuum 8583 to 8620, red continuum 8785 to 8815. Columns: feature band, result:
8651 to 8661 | 1.0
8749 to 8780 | -0.6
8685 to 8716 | 0.9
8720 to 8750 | 0.6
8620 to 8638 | 0.0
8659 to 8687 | 2.8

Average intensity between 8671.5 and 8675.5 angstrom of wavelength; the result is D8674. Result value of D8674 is 21.6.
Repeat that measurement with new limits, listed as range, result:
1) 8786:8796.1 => 23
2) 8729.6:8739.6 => 22.4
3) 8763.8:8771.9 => 23.3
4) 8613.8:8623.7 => 22.4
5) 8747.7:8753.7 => 23.2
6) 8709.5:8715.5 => 21.9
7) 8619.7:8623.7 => 22.1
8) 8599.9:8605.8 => 22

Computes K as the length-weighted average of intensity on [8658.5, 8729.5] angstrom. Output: 21.5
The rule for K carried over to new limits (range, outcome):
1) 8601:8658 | 22.1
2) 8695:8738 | 22.5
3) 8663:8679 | 20.6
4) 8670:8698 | 21.5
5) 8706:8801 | 22.9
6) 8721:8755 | 22.5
